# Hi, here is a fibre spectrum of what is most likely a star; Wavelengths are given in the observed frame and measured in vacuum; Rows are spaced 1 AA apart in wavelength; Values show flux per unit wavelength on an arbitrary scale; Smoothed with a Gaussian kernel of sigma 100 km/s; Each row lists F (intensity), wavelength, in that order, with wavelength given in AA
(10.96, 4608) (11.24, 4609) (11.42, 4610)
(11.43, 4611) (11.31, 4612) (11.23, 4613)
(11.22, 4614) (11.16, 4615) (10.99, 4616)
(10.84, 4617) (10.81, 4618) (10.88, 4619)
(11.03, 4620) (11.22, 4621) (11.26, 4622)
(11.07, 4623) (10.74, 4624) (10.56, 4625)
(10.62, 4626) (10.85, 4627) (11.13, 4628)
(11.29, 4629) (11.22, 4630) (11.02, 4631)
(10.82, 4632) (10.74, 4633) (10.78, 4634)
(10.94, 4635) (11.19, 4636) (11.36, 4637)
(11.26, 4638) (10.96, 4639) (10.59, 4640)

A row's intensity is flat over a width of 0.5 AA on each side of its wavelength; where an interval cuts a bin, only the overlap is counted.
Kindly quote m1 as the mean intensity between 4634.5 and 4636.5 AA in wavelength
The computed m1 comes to 11.1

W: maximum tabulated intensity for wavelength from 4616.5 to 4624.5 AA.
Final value 11.26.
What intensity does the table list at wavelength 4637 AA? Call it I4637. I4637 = 11.36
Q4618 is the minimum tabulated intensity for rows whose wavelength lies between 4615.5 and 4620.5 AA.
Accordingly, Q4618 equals 10.81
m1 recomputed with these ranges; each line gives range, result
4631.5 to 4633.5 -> 10.8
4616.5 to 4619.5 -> 10.8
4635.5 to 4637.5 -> 11.3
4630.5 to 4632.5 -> 10.9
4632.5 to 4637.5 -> 11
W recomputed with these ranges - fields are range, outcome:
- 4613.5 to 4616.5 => 11.22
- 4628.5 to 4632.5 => 11.29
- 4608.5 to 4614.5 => 11.43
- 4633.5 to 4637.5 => 11.36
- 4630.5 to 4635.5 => 11.02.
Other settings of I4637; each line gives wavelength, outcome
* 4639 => 10.96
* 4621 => 11.22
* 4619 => 10.88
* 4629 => 11.29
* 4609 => 11.24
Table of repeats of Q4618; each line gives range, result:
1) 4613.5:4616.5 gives 10.99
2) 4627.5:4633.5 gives 10.74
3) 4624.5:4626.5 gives 10.56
